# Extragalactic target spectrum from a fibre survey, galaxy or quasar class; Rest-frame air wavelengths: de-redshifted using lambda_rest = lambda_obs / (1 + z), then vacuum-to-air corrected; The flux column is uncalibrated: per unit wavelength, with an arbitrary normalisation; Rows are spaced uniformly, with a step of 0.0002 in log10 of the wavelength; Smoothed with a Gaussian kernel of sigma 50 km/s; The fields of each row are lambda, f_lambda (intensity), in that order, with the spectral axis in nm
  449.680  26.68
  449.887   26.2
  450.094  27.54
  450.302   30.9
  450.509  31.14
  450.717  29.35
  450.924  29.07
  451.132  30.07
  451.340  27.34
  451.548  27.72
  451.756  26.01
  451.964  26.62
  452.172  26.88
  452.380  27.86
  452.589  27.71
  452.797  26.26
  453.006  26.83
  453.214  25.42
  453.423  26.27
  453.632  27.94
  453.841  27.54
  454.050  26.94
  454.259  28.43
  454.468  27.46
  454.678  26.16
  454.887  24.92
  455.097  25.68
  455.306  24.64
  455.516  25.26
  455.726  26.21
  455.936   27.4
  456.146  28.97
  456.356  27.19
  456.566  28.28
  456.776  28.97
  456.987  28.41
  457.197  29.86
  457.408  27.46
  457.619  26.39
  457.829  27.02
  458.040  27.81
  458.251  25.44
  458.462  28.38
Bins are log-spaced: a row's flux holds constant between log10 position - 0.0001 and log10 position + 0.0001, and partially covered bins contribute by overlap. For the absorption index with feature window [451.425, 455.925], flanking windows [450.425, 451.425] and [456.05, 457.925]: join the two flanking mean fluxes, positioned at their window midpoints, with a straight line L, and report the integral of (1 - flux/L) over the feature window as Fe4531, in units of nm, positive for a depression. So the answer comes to 0.34 nm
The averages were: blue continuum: 29.4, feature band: 26.6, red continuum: 28.1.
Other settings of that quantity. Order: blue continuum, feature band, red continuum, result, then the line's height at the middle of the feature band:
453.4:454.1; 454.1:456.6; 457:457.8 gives 0.080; 27.6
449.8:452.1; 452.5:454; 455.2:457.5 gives 0.062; 28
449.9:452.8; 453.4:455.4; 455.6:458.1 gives 0.097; 28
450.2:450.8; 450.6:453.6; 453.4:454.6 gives 0.176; 29.1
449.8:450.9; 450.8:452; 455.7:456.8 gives 0.040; 28.9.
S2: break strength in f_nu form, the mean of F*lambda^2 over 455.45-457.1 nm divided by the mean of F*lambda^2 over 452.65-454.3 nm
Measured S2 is 1.04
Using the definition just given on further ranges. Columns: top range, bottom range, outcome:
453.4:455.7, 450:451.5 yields 0.92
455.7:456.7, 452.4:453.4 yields 1.06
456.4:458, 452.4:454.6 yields 1.05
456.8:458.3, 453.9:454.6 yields 1.02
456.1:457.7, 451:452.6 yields 1.05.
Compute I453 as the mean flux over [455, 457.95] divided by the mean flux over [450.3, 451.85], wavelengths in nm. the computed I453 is 0.95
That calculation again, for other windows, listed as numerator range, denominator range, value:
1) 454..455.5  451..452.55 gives 0.95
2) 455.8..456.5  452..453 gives 1.03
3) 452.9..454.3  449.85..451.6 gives 0.93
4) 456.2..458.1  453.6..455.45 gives 1.05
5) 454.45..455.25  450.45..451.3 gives 0.87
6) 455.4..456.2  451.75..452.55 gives 0.99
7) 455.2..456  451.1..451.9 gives 0.94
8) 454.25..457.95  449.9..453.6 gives 0.98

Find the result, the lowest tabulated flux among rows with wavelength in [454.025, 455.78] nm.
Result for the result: 24.64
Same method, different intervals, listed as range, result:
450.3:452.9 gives 26.01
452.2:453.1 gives 26.26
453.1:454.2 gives 25.42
